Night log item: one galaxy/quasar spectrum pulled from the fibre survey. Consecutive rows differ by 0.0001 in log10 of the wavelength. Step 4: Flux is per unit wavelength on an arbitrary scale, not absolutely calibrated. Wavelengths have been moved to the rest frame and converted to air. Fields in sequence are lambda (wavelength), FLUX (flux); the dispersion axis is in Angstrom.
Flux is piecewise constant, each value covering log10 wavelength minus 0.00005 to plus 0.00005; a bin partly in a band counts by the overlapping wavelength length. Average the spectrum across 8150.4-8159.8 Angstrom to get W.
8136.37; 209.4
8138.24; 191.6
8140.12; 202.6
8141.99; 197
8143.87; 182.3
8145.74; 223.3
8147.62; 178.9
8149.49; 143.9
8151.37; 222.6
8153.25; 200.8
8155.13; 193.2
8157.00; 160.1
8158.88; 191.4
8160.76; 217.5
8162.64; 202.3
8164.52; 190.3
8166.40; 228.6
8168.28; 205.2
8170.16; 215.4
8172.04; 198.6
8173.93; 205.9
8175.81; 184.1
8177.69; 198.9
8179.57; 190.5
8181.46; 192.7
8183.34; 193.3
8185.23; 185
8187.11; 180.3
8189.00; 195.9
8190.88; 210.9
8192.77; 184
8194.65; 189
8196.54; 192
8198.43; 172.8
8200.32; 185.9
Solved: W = 193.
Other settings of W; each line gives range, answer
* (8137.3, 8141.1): 197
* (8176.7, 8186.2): 192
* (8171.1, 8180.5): 196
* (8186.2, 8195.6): 192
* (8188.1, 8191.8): 204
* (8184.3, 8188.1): 183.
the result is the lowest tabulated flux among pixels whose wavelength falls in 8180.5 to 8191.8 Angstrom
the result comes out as 180.3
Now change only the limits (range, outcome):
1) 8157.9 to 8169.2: 190.3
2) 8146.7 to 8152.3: 143.9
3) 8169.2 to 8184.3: 184.1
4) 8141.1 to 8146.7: 182.3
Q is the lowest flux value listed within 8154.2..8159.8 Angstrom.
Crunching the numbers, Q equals 160.1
